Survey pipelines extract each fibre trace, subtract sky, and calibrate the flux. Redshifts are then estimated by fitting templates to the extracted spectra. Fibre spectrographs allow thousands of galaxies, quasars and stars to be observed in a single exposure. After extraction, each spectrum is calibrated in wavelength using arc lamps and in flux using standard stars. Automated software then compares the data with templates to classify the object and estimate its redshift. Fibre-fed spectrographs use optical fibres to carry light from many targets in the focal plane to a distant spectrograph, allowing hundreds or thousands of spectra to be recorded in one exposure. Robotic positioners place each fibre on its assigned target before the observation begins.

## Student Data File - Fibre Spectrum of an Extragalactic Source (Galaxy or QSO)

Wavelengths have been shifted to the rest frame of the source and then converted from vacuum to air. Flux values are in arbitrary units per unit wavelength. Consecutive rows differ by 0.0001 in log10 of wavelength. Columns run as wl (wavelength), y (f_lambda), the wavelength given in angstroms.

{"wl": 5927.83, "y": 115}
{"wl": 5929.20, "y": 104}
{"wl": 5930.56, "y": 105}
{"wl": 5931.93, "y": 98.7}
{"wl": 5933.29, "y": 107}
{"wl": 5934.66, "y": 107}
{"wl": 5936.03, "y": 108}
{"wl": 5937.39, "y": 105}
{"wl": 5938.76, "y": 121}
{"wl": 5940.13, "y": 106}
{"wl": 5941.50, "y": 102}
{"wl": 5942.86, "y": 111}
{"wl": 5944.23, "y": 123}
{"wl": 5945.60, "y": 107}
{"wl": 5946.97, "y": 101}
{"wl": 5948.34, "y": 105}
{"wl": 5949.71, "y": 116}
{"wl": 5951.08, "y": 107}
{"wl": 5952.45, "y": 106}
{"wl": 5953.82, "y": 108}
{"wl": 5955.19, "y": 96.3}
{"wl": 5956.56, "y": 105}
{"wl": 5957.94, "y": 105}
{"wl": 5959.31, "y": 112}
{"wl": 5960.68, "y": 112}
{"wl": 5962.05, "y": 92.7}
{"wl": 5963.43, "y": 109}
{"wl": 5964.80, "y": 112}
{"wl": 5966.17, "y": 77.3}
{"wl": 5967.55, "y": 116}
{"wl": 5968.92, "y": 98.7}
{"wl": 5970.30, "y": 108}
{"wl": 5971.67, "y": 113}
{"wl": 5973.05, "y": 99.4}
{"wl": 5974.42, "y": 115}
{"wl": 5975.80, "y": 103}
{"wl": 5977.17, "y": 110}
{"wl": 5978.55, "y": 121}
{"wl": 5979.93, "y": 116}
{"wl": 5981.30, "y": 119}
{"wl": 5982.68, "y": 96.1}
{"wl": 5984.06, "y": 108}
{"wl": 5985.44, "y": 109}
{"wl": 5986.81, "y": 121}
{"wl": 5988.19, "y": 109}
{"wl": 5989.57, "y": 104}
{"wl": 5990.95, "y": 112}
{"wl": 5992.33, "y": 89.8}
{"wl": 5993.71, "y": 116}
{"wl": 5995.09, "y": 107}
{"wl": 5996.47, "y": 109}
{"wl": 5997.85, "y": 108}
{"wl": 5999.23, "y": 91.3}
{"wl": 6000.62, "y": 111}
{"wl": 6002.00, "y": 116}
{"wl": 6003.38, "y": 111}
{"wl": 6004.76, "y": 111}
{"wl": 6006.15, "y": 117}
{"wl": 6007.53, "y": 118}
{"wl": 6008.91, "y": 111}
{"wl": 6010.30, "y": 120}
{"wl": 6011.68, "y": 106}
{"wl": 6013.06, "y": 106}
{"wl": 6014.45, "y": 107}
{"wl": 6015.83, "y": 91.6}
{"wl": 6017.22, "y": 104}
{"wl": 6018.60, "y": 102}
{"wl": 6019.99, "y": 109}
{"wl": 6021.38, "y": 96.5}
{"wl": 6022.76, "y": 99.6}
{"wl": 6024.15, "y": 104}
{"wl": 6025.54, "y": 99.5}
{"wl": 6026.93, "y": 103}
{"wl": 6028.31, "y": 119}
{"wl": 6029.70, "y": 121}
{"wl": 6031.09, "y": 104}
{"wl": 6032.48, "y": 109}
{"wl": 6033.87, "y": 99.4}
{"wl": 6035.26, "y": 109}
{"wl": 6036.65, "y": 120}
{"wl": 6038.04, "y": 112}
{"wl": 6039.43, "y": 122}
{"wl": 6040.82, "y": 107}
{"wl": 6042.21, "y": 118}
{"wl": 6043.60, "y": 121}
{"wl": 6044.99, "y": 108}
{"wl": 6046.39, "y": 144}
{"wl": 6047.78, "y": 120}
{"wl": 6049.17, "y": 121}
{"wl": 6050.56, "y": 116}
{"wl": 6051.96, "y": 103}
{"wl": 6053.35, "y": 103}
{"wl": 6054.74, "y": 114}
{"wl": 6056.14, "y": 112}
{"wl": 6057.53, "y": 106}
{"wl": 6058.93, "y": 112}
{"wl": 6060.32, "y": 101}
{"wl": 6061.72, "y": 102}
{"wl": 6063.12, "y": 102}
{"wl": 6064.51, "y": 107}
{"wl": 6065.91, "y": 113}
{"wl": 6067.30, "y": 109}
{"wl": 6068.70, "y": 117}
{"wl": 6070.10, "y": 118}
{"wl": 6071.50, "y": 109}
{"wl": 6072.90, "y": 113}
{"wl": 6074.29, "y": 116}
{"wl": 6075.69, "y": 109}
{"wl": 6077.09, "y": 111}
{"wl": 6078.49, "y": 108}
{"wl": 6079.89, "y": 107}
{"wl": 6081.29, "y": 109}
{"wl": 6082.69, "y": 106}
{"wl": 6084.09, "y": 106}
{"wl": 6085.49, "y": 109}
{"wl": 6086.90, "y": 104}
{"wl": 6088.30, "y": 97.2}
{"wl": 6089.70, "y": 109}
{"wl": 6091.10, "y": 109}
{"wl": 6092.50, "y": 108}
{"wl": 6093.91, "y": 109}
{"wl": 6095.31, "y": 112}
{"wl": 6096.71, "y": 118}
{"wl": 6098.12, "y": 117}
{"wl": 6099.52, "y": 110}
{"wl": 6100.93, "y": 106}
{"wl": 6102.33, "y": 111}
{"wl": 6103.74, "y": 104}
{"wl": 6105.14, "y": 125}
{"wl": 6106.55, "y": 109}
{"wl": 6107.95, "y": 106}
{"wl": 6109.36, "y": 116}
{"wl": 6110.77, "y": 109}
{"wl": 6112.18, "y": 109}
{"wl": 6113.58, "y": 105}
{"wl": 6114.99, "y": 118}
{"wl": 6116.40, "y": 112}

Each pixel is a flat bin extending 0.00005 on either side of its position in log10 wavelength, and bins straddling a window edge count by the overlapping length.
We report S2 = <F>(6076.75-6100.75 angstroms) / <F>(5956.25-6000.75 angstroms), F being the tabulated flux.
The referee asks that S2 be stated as 1.0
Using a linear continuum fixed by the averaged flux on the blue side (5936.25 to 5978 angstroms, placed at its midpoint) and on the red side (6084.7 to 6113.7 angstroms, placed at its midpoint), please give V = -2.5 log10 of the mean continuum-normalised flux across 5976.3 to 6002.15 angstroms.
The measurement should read -0.01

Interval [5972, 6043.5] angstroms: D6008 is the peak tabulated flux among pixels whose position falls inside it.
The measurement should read 122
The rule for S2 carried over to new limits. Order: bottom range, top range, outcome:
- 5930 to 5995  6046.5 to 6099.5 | 1.03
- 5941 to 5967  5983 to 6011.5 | 1.04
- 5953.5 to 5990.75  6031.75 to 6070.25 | 1.05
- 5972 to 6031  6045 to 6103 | 1.02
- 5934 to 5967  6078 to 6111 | 1.03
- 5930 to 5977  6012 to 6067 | 1.03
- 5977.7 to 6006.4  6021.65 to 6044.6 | 1.01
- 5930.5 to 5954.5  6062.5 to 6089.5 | 1.01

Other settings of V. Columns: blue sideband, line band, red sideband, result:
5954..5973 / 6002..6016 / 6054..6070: -0.04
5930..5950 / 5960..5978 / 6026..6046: 0.04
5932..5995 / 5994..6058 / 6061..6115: -0.02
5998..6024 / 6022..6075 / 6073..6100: -0.03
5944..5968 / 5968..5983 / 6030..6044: -0.02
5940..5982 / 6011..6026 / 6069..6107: 0.07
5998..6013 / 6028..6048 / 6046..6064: -0.04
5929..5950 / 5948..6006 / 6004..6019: 0.01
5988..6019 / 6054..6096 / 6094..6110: 0.02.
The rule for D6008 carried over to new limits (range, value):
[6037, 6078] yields 144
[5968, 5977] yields 115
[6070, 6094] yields 118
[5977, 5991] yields 121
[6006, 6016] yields 120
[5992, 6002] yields 116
